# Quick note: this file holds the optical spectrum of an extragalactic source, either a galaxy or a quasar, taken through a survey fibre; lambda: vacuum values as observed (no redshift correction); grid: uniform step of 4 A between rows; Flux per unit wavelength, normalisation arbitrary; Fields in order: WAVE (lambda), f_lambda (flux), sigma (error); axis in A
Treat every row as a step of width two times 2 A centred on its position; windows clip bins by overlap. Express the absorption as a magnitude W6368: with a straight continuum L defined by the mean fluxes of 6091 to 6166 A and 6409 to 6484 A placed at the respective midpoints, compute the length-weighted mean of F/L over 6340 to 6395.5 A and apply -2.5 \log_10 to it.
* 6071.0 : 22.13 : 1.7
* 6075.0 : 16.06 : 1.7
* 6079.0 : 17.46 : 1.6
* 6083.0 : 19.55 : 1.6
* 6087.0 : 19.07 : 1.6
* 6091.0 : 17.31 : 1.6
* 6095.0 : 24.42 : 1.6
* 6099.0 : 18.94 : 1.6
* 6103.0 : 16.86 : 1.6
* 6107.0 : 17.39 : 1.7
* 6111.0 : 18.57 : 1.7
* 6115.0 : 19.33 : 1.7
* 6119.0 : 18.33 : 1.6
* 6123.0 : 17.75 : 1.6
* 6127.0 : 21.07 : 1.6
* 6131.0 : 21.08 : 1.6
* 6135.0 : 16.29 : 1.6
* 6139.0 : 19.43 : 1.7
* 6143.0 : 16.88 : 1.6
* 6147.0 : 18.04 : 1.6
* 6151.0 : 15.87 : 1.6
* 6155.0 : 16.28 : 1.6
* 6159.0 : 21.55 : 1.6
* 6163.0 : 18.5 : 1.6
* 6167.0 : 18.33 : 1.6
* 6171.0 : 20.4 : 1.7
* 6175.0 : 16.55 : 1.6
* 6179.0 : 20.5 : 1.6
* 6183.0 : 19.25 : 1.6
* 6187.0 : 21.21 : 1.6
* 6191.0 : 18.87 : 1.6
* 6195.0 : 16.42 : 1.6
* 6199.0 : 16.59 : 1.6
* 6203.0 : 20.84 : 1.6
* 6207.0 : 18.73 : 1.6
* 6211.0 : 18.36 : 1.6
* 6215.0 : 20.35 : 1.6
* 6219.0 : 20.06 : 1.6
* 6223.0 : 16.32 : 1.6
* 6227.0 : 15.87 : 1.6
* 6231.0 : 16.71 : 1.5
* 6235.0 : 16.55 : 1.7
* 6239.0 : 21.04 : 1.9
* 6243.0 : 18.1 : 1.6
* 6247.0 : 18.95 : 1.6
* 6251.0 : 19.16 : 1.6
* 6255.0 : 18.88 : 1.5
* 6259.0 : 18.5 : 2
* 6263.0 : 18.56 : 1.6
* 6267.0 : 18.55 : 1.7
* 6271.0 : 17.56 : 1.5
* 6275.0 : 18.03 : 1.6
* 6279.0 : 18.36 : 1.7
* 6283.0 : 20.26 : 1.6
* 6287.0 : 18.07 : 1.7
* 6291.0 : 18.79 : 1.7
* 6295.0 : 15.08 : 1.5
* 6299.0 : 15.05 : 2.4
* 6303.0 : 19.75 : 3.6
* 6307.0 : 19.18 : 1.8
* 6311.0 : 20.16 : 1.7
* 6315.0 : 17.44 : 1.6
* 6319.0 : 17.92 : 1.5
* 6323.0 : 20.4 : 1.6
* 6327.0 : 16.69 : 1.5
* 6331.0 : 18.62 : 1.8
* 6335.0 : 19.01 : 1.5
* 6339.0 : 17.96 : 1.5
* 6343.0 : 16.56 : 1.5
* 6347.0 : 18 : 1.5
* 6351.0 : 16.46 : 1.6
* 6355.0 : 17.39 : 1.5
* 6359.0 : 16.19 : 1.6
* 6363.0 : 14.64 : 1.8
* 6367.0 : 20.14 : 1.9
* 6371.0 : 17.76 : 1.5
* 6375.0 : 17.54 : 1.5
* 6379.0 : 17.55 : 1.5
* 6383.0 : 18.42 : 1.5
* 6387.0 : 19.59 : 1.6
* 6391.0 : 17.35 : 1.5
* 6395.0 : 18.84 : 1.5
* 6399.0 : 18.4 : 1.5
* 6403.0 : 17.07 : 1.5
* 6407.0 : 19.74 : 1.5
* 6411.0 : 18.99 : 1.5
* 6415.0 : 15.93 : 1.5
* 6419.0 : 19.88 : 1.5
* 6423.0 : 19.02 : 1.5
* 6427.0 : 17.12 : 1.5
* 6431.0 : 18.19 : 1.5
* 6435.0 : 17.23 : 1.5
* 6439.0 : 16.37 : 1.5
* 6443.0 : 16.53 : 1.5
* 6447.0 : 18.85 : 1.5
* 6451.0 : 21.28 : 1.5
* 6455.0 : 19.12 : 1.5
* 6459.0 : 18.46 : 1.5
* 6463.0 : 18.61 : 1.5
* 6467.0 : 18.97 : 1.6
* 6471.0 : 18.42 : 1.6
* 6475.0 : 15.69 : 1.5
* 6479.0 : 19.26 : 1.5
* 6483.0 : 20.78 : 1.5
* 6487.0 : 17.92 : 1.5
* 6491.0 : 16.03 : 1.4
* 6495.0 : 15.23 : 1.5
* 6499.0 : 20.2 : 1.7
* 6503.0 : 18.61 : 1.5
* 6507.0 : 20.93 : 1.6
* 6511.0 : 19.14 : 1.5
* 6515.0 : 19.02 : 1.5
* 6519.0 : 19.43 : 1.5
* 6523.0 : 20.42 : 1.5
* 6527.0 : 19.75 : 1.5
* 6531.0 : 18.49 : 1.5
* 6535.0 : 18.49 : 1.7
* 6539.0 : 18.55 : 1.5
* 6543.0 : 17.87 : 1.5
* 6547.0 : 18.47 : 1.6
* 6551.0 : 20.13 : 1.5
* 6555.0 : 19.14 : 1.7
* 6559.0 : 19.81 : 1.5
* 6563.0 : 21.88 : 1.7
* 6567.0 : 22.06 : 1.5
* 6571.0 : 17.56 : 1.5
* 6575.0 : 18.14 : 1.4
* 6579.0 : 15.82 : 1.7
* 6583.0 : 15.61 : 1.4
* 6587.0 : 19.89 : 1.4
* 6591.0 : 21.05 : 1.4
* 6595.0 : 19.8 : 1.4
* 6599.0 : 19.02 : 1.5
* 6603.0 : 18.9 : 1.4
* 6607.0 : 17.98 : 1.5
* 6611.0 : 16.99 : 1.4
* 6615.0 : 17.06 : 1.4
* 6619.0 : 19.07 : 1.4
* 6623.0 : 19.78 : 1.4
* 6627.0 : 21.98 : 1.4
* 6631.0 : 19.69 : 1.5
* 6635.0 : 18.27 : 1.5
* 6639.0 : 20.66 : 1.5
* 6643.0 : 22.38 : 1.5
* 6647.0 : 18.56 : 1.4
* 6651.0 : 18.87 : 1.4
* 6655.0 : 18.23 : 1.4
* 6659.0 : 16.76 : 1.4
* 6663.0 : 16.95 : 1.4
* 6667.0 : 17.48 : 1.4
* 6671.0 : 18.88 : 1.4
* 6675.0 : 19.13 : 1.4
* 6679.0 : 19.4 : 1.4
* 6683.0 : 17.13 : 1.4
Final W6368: 0.050 mag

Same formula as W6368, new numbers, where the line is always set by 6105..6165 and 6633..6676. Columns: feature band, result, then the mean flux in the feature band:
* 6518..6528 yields -0.07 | 19.9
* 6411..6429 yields 0.03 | 18.1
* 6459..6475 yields 0.02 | 18.3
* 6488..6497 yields 0.17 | 15.9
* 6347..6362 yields 0.11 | 16.7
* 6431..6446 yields 0.09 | 17.1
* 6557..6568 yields -0.14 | 21.2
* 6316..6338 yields 0.01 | 18.5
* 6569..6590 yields 0.07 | 17.6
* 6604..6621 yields 0.05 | 17.8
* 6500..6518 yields -0.05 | 19.5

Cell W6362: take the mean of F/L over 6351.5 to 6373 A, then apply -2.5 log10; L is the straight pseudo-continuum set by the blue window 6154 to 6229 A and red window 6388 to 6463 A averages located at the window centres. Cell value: 0.07 mag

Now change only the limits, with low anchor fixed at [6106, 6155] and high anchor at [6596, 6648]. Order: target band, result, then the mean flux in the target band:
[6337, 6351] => 0.081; 17.4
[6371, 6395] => 0.039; 18.1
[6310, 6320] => 0.015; 18.4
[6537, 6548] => 0.049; 18.3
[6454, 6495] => 0.048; 18.2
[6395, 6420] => 0.031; 18.3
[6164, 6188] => -0.052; 19.3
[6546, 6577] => -0.030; 19.7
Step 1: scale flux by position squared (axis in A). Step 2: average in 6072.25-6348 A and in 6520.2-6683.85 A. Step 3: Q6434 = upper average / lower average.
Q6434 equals 1.16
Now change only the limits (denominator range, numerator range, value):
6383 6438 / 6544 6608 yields 1.10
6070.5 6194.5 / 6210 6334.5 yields 1.02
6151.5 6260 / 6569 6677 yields 1.15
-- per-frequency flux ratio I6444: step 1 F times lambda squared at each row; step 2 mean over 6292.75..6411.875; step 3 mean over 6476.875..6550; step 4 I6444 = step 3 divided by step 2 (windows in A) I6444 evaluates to 1.1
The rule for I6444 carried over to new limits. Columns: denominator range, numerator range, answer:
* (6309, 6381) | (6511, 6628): 1.15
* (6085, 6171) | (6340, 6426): 1.04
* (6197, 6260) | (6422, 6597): 1.11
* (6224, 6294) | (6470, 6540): 1.10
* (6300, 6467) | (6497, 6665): 1.12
